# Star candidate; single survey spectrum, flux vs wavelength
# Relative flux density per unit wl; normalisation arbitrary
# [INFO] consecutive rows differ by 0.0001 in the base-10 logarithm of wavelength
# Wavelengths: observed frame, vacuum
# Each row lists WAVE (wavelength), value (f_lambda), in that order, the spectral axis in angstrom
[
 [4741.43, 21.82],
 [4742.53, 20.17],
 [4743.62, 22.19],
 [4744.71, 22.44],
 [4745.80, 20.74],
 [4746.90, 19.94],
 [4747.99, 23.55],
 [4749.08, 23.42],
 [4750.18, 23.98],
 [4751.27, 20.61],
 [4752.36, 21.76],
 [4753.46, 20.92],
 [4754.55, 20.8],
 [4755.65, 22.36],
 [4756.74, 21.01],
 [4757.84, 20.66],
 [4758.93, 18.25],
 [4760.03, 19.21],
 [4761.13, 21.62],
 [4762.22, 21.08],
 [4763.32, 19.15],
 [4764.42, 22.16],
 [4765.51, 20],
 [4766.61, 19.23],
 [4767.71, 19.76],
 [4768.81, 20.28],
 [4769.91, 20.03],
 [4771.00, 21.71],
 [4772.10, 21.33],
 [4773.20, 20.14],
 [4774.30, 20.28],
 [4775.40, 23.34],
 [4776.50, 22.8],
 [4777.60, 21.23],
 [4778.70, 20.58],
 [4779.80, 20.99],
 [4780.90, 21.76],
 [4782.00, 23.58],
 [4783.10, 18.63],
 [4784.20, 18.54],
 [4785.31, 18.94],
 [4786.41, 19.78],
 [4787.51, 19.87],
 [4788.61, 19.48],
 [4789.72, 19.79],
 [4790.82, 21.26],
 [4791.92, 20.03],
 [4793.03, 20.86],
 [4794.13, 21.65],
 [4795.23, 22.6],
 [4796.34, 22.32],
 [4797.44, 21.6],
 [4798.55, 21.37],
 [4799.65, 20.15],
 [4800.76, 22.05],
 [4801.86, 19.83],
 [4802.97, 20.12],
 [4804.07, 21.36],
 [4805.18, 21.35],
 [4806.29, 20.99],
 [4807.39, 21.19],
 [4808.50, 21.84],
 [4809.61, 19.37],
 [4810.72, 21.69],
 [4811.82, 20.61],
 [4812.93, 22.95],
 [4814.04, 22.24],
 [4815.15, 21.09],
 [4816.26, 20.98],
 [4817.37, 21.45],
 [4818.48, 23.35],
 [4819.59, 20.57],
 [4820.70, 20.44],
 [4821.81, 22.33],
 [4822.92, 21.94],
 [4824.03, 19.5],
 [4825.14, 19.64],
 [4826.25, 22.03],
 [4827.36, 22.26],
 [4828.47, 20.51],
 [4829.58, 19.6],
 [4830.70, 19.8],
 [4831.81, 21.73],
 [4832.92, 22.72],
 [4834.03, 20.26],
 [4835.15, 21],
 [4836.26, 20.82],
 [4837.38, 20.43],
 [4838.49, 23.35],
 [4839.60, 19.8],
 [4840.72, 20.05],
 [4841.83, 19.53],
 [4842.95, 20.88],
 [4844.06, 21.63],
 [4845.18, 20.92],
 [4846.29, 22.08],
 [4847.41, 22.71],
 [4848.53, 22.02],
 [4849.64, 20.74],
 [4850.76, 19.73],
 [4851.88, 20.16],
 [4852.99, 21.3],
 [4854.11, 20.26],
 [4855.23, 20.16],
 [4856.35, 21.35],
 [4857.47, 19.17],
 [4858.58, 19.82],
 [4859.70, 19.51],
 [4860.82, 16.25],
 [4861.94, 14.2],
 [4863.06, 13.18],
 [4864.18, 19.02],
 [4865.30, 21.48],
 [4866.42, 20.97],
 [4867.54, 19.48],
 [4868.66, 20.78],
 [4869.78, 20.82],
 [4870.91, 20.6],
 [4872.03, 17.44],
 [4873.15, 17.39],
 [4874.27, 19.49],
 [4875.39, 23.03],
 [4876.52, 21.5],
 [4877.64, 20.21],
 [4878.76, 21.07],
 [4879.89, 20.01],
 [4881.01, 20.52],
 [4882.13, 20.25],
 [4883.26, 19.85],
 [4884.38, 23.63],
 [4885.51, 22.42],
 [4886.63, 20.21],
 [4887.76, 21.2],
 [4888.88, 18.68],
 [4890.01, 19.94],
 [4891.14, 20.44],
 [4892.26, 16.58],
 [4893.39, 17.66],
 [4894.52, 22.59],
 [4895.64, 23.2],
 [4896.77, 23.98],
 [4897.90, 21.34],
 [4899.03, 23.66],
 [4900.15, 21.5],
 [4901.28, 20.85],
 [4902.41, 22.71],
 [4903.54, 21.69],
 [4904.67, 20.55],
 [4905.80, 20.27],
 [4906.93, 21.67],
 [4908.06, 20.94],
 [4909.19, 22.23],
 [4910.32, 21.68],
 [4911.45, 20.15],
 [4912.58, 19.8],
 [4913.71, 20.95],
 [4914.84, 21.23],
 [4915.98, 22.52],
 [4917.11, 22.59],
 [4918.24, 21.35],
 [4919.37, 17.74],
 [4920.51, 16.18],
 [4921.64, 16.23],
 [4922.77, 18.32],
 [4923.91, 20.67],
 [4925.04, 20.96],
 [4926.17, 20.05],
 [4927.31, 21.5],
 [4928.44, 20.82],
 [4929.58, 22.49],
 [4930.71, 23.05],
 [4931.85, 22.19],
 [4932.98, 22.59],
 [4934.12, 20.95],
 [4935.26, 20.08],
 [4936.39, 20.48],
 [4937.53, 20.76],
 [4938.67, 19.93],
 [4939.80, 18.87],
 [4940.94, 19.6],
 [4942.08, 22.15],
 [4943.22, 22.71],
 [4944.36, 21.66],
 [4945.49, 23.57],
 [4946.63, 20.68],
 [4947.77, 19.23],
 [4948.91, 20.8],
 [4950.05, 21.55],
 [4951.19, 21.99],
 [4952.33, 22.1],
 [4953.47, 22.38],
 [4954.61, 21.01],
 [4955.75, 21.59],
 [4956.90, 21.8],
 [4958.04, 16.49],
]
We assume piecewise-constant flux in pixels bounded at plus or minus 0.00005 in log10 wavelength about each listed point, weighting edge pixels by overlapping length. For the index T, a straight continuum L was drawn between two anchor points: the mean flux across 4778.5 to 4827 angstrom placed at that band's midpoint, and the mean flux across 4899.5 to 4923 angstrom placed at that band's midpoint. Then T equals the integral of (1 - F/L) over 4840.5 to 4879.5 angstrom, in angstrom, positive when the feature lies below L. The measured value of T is 1.5 angstrom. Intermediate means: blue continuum 21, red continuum 20.6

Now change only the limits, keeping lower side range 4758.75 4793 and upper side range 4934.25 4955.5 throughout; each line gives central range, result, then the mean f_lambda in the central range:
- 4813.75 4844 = -0.5 angstrom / 21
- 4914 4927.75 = 0.7 angstrom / 19.9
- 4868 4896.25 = 0.7 angstrom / 20.4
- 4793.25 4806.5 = -0.4 angstrom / 21.3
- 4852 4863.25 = 1.1 angstrom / 18.8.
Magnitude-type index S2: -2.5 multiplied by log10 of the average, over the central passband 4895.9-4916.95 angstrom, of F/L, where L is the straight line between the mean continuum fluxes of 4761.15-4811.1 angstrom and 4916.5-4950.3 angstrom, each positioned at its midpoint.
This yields -0.05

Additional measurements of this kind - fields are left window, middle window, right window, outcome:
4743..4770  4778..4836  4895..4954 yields 0.004 mag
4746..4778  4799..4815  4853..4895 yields -0.031 mag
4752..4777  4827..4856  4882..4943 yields -0.007 mag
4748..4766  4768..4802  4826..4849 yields 0.014 mag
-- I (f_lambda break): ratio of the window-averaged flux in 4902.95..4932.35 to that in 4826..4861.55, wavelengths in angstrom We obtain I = 1.0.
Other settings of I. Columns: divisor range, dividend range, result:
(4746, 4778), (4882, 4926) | 0.98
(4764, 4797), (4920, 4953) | 1.00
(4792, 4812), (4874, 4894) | 0.96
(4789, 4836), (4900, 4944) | 0.98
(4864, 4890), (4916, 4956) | 1.02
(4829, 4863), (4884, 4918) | 1.05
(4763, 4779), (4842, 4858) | 1.00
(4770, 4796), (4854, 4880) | 0.93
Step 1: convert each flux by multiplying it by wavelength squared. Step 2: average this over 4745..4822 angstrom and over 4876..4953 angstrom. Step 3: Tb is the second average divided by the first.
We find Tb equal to 1.05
